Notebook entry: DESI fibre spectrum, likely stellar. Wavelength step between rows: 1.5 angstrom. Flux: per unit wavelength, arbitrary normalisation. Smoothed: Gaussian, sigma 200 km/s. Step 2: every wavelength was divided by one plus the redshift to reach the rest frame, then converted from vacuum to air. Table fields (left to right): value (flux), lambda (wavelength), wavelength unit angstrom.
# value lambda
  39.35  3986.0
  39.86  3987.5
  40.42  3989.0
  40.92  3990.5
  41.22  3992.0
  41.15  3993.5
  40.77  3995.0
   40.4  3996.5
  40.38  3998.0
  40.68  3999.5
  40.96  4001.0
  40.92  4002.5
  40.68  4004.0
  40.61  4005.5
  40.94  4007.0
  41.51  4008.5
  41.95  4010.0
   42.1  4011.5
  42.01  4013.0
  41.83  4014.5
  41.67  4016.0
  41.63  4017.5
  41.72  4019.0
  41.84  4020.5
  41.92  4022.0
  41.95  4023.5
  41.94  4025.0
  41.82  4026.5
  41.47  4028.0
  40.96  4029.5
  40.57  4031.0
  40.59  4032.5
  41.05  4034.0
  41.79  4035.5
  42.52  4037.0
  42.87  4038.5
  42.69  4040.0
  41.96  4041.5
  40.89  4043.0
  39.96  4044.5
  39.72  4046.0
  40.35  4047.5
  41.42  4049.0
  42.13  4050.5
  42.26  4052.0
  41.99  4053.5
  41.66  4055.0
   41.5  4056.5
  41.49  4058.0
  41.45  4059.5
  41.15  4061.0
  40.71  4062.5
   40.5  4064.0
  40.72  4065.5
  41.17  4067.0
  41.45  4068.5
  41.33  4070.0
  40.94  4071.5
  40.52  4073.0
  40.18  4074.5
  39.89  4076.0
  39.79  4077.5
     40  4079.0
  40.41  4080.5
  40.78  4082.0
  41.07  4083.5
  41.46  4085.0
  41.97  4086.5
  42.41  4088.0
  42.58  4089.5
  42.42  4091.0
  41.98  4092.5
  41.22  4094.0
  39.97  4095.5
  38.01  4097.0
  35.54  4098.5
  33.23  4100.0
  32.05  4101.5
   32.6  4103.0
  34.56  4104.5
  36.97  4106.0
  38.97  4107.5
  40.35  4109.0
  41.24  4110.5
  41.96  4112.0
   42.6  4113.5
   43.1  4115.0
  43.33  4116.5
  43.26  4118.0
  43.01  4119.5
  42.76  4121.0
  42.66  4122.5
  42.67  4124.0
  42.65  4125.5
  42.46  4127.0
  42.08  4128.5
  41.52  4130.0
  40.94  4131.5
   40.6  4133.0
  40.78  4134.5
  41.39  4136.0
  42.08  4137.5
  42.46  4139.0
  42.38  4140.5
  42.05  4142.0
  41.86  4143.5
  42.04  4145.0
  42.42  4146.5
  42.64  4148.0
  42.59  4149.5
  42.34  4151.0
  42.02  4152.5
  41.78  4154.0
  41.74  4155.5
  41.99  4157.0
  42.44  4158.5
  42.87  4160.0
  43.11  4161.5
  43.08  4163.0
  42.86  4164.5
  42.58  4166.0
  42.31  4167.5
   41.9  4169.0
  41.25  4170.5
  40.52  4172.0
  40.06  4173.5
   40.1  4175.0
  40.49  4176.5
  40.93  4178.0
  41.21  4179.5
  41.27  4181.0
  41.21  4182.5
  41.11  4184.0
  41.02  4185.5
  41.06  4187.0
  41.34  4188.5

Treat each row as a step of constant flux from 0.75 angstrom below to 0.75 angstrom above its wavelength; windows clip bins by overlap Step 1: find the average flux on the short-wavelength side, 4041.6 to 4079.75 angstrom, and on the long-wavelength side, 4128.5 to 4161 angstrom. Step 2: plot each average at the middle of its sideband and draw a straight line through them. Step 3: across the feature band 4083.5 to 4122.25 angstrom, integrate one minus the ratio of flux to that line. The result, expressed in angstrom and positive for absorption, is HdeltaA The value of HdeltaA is 1.4 angstrom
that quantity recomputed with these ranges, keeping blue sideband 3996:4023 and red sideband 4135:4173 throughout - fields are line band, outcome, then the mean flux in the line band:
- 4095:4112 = 2.0 angstrom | 36.9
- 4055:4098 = 0.8 angstrom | 40.9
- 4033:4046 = 0.0 angstrom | 41.6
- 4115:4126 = -0.2 angstrom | 42.9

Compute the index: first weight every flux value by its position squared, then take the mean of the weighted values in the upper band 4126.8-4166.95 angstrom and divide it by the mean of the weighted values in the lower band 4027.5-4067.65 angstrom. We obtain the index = 1.07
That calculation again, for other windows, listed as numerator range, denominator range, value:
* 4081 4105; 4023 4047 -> 0.97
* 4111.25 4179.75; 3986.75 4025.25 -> 1.09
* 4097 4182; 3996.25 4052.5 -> 1.05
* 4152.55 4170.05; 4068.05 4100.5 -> 1.09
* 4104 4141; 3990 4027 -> 1.06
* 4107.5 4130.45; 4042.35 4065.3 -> 1.06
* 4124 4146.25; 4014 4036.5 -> 1.06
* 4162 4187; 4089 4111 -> 1.13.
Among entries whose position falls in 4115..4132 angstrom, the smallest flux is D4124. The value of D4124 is 40.94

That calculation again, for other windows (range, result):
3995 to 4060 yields 39.72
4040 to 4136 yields 32.05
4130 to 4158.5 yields 40.6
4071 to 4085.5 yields 39.79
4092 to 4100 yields 33.23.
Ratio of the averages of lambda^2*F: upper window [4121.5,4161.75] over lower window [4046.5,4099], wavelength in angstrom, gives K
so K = 1.1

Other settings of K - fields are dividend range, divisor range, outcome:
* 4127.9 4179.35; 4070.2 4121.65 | 1.07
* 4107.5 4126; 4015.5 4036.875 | 1.07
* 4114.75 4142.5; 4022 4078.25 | 1.06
